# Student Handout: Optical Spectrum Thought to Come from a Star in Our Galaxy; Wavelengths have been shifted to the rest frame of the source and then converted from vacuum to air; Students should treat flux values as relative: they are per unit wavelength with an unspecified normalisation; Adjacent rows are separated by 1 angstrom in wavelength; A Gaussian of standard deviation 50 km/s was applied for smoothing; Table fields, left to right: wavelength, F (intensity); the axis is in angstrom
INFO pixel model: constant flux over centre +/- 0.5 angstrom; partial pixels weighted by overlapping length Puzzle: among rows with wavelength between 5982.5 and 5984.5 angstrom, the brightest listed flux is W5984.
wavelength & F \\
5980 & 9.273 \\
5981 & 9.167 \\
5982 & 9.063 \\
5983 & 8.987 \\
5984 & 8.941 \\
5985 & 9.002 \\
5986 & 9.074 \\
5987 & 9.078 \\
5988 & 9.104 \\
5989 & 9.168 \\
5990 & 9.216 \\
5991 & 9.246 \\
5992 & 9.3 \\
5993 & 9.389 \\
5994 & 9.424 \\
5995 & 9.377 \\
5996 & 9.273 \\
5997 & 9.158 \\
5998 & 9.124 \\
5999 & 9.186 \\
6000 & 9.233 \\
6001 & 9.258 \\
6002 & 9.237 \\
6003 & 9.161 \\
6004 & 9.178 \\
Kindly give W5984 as 8.987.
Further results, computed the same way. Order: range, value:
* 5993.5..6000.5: 9.424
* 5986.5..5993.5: 9.389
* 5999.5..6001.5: 9.258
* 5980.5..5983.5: 9.167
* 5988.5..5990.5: 9.216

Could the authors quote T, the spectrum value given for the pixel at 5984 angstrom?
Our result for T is 8.941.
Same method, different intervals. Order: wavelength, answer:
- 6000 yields 9.233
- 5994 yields 9.424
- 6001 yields 9.258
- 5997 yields 9.158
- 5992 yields 9.3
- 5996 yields 9.273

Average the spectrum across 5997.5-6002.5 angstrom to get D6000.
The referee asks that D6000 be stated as 9.21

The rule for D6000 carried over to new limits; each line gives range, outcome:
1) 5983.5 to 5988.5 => 9.04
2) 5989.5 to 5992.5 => 9.25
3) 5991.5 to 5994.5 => 9.37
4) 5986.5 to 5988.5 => 9.09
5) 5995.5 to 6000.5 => 9.19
